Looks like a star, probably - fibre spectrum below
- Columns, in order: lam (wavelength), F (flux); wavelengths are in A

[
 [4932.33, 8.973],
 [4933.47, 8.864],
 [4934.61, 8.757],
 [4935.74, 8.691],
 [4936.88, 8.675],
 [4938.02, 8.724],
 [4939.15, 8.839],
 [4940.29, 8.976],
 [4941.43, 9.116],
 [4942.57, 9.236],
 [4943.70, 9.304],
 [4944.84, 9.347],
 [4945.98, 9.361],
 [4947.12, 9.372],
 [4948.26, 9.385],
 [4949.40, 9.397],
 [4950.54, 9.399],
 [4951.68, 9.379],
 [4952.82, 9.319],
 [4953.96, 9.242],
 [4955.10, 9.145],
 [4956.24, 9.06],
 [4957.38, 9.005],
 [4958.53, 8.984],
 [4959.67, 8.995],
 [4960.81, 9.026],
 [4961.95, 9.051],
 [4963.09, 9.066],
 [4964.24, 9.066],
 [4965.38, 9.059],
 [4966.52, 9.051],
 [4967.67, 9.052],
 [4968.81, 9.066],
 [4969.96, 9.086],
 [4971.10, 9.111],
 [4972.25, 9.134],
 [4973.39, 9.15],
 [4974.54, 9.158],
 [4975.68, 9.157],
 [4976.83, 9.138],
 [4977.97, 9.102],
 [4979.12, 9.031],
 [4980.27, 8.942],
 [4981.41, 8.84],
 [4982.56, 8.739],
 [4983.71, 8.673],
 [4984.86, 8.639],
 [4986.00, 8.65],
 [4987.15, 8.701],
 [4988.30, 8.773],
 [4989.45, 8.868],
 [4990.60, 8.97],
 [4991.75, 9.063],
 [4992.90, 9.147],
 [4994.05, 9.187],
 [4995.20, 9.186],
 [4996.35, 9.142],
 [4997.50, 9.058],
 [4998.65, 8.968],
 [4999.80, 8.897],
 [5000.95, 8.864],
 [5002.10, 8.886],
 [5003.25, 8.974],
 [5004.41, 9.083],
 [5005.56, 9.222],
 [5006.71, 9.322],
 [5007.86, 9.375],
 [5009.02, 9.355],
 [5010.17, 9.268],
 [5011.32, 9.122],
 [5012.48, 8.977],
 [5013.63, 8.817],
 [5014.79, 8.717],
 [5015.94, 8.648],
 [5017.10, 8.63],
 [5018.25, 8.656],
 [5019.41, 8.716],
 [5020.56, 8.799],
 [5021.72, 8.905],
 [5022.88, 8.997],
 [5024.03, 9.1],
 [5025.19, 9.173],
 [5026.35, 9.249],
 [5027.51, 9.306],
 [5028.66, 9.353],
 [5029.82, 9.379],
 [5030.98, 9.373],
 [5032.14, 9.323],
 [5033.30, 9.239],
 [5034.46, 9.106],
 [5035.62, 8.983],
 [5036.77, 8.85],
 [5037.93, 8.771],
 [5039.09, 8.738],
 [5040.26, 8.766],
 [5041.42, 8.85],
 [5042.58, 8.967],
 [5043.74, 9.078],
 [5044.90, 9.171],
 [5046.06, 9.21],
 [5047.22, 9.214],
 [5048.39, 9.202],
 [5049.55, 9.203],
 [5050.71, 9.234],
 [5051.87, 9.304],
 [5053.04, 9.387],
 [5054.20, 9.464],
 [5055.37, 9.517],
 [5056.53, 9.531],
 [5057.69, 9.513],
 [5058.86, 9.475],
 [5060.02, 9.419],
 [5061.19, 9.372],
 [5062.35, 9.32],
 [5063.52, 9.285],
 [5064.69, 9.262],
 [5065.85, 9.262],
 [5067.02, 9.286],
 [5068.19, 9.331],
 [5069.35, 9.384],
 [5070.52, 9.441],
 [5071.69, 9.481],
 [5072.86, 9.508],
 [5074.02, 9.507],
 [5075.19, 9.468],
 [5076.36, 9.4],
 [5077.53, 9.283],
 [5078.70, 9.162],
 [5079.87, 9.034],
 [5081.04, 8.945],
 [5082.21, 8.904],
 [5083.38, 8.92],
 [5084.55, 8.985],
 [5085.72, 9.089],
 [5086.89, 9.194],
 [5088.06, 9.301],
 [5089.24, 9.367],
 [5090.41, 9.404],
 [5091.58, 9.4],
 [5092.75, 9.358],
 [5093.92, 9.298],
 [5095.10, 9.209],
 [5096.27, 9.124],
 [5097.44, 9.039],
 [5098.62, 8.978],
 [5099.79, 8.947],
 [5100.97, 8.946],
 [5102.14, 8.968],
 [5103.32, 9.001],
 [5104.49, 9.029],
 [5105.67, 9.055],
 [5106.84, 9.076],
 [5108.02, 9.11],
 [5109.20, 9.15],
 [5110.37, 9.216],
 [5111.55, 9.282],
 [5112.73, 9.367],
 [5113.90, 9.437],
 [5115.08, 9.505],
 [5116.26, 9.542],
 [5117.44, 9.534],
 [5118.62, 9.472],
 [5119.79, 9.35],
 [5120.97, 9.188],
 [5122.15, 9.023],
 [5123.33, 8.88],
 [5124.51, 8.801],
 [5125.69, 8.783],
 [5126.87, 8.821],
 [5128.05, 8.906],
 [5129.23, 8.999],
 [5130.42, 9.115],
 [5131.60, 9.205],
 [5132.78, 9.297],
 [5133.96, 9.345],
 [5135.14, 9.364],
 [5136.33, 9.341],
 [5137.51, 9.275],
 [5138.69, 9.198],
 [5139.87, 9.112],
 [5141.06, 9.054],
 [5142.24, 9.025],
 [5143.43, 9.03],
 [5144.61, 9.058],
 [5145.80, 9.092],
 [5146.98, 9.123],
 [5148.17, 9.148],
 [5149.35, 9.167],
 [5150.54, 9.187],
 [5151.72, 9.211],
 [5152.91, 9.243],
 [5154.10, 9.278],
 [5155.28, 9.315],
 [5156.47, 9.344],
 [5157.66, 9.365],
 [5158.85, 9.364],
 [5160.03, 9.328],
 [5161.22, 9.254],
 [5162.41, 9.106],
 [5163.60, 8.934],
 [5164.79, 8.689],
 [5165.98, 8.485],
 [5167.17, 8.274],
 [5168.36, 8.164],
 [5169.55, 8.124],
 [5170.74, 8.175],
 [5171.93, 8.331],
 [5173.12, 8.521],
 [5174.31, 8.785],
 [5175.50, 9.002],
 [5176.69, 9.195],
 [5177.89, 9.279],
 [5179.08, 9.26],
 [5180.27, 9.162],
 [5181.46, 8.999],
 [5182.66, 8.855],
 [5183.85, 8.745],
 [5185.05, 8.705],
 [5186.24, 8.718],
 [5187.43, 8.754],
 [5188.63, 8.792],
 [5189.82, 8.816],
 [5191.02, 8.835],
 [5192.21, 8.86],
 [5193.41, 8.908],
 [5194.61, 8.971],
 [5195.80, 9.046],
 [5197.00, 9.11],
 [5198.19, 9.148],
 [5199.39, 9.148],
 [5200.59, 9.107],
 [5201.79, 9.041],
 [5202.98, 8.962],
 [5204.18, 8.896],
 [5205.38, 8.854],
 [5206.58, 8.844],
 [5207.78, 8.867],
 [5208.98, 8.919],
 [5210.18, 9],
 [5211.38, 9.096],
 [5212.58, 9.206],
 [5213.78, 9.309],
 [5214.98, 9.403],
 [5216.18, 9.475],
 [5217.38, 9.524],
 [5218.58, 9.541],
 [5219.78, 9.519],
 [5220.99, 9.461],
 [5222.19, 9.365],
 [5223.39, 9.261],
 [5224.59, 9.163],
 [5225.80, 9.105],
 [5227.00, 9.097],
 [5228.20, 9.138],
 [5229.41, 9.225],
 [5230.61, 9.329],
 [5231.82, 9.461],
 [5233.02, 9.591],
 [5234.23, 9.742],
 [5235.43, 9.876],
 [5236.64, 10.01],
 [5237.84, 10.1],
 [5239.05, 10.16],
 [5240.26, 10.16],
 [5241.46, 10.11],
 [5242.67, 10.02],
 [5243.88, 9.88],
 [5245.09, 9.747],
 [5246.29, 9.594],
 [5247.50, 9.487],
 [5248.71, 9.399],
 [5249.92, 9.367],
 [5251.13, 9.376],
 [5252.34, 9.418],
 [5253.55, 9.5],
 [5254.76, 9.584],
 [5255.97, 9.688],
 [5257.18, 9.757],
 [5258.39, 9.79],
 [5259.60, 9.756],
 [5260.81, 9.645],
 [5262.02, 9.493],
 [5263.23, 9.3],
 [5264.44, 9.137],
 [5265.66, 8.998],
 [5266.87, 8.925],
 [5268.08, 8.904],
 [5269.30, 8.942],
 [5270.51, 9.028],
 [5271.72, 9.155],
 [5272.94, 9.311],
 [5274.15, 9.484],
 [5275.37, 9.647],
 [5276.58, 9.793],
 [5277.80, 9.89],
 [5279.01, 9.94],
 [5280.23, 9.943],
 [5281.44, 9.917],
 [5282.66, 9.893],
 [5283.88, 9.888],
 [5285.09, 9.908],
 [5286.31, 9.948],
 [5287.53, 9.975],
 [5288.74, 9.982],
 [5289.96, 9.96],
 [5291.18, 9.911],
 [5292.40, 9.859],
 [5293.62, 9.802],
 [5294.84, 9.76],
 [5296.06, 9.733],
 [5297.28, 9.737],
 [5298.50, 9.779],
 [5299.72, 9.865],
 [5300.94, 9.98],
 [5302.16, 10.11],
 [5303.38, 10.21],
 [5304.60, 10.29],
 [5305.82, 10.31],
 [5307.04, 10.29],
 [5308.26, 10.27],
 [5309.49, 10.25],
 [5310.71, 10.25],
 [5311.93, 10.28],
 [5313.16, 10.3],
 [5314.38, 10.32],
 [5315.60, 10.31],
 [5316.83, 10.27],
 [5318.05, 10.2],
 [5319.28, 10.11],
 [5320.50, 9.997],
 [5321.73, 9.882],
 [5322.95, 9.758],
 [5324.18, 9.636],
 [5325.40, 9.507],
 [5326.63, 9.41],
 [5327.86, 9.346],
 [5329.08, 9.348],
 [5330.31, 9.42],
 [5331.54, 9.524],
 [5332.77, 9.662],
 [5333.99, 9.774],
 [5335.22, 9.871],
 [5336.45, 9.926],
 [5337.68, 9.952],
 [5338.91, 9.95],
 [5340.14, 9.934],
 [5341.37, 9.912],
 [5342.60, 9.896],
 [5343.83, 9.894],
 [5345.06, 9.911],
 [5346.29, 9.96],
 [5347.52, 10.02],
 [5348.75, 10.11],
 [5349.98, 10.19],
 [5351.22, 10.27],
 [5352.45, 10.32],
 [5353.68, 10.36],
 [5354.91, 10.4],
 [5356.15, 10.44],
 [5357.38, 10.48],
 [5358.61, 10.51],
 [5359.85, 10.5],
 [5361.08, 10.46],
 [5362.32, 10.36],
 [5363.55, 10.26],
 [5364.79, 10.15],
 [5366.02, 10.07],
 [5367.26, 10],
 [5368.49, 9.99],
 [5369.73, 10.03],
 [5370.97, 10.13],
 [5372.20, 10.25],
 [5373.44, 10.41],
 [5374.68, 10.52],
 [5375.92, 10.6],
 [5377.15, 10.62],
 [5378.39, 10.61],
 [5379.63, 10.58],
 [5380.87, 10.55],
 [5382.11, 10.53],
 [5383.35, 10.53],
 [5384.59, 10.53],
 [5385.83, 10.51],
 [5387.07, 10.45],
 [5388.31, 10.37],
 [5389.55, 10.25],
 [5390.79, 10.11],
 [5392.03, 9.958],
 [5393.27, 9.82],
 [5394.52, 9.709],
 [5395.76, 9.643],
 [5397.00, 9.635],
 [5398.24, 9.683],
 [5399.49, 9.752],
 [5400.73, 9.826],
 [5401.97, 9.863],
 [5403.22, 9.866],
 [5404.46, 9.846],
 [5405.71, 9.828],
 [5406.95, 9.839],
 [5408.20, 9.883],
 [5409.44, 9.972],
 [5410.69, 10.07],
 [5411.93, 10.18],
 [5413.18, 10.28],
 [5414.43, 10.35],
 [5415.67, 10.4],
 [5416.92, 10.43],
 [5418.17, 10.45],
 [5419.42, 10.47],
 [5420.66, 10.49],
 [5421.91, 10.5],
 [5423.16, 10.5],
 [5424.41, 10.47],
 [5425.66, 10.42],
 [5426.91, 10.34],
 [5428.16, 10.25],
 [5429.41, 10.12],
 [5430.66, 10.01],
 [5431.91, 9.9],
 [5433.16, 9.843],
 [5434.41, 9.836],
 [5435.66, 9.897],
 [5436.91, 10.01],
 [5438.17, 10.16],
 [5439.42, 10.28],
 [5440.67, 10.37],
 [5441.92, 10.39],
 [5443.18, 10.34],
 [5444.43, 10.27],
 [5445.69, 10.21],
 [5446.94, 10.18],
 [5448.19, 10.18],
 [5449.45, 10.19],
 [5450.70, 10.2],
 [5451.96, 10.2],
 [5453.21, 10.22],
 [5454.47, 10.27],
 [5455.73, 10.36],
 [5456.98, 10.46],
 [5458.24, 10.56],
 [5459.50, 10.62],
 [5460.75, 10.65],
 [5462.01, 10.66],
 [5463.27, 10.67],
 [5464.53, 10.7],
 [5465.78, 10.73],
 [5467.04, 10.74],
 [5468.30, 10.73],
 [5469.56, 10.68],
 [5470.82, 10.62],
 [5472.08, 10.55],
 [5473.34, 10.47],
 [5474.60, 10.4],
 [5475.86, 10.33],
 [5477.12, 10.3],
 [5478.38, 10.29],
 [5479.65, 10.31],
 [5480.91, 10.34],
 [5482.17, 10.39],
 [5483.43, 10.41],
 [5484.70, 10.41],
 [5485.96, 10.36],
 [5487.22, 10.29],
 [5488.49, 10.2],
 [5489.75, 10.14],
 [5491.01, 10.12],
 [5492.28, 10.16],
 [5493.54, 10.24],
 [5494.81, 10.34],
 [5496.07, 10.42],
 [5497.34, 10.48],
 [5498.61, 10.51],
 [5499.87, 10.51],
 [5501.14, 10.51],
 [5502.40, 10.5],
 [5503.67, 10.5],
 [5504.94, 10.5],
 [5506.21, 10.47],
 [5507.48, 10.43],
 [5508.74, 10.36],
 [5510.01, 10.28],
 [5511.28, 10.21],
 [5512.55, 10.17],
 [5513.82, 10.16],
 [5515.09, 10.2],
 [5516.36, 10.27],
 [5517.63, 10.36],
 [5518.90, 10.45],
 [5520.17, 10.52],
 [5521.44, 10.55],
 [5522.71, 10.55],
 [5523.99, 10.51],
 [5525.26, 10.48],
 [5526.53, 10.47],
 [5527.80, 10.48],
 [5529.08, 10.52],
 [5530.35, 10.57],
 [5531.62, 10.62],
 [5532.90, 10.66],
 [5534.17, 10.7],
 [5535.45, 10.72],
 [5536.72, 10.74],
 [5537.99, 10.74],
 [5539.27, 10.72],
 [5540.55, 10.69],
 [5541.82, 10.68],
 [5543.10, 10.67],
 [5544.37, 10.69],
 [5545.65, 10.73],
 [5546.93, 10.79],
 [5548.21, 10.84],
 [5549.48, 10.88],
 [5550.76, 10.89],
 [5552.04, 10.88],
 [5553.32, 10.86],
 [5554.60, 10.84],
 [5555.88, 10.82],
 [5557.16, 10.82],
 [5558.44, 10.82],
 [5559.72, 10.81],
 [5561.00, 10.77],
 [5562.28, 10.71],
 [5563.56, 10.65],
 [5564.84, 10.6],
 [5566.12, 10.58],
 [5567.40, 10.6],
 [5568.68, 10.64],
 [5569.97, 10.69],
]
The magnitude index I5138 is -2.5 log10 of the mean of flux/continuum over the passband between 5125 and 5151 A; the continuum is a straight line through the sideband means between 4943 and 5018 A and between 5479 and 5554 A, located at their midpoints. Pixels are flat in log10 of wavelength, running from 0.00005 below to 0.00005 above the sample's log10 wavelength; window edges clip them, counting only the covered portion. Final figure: 0.04 mag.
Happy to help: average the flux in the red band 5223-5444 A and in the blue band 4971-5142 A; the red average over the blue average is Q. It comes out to 1.09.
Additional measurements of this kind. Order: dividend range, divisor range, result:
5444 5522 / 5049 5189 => 1.14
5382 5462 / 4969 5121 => 1.11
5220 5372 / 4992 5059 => 1.08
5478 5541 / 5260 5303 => 1.08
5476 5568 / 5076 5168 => 1.15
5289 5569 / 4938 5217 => 1.13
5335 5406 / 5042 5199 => 1.11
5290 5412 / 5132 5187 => 1.12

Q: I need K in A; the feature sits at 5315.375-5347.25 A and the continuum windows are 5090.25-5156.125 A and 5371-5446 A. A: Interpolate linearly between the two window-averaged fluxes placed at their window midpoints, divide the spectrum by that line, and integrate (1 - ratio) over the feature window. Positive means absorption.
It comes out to 0.3 A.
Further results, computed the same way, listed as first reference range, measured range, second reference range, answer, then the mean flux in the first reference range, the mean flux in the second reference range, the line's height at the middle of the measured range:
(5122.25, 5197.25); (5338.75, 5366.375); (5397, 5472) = -0.9 A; 8.98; 10.3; 9.87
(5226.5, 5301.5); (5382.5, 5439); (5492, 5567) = 0.2 A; 9.64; 10.6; 10.2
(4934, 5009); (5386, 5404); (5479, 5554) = 0.4 A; 9.05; 10.5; 10.2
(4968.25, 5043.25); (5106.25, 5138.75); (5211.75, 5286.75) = 0.2 A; 9.01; 9.54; 9.26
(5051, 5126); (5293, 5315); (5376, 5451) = -0.5 A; 9.24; 10.2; 9.87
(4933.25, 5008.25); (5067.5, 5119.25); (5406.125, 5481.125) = 0.8 A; 9.05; 10.3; 9.38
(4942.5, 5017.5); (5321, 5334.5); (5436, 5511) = 0.6 A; 9.06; 10.4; 10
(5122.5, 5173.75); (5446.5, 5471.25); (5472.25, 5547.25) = -0.6 A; 9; 10.4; 10.2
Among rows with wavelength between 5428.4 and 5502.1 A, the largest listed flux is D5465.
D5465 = 10.74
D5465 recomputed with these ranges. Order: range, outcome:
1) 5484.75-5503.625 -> 10.51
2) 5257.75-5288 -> 9.975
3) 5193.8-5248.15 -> 10.16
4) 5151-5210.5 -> 9.365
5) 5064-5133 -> 9.542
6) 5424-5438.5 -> 10.47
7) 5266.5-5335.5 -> 10.32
